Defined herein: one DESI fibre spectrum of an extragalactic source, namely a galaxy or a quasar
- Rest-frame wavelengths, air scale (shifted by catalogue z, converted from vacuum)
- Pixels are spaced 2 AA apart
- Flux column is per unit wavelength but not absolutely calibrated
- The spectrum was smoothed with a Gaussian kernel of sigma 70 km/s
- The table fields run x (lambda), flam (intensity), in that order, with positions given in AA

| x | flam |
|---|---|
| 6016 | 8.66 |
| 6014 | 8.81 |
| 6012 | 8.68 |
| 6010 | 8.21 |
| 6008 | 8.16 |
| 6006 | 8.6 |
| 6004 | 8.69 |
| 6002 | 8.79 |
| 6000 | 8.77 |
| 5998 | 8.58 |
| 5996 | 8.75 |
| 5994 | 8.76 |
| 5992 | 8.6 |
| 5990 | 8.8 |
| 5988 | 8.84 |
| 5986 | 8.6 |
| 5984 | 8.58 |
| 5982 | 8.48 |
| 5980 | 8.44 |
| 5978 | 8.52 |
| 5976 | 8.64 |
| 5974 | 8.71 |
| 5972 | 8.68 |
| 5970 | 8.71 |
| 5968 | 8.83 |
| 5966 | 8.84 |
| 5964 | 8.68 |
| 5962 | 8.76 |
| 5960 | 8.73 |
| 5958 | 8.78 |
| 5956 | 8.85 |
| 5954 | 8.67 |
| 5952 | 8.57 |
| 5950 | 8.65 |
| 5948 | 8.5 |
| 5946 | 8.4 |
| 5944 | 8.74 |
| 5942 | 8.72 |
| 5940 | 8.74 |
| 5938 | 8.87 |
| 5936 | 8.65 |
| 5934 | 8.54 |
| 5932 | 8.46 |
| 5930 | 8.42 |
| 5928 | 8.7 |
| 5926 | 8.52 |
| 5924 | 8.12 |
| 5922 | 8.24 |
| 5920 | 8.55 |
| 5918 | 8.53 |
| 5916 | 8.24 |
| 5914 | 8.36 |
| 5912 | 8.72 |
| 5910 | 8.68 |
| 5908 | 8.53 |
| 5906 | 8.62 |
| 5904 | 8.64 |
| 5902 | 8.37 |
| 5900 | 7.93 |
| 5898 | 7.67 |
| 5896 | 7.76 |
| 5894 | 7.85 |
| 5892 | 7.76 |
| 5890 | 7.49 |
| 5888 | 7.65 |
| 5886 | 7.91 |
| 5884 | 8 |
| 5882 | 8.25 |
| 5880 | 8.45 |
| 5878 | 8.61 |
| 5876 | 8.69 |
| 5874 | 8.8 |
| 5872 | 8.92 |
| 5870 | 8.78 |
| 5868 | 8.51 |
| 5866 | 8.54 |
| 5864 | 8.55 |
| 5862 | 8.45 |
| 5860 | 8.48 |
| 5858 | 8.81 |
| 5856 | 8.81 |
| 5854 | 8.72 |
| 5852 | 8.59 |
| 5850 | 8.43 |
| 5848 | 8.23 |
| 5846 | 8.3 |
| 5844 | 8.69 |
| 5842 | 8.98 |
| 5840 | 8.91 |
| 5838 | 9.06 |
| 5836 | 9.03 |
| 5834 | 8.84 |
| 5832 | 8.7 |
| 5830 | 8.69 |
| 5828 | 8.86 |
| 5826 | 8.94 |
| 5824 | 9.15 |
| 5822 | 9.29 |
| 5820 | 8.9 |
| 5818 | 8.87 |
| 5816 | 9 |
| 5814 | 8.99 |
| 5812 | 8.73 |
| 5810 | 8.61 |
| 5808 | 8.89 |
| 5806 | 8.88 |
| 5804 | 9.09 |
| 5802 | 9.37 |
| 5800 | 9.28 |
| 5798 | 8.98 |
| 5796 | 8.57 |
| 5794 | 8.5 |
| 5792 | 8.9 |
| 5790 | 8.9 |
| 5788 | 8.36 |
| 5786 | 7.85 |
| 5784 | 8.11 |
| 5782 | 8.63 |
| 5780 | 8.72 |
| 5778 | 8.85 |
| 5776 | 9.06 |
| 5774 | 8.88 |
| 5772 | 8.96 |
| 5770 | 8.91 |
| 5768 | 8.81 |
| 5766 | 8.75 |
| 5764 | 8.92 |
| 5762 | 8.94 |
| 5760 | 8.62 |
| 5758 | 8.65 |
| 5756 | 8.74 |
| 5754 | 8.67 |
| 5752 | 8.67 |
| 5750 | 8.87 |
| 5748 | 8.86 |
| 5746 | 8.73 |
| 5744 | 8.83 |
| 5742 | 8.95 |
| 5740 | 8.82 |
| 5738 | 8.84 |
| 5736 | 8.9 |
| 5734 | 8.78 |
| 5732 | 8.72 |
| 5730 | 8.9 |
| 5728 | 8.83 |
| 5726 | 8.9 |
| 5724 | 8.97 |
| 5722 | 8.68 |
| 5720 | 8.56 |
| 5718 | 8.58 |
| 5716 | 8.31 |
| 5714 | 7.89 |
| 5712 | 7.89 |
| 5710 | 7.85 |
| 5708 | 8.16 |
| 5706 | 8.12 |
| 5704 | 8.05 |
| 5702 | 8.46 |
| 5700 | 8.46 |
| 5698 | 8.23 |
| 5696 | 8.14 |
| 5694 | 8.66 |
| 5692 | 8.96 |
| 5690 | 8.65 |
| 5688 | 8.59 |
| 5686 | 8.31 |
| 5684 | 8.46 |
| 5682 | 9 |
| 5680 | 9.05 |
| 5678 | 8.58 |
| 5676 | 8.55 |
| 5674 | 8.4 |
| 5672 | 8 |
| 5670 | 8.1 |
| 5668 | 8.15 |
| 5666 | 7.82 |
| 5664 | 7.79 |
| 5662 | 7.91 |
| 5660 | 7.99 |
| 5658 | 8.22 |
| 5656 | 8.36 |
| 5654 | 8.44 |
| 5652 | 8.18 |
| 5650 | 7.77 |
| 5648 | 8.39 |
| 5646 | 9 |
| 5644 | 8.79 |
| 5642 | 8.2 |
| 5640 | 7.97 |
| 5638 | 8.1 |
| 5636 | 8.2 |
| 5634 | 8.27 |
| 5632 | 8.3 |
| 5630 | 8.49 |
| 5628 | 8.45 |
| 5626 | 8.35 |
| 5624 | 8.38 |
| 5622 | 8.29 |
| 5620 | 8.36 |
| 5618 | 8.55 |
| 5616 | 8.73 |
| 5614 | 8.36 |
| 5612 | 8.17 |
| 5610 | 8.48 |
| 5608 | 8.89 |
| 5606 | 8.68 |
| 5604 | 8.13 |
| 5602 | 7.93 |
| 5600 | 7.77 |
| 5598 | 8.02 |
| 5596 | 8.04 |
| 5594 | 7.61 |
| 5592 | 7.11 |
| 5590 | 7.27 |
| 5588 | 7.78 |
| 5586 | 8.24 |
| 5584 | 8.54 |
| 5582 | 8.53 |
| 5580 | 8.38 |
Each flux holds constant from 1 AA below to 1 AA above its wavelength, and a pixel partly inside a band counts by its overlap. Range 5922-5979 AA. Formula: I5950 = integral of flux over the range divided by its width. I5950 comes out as 8.64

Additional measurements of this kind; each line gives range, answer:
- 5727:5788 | 8.75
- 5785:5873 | 8.77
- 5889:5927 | 8.24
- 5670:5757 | 8.57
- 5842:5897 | 8.38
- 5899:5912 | 8.48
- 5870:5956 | 8.4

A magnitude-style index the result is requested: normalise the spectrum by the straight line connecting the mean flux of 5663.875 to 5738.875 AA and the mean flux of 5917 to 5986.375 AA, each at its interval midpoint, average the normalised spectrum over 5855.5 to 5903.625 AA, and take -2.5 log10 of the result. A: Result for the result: 0.036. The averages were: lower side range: 8.46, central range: 8.29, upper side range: 8.61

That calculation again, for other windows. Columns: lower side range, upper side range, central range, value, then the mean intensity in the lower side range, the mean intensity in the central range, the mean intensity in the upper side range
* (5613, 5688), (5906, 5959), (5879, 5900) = 0.09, 8.33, 7.88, 8.57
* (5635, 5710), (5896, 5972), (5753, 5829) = -0.05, 8.32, 8.82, 8.55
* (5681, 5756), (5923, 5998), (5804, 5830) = -0.04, 8.58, 8.92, 8.64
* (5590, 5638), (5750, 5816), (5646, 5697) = 0.01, 8.22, 8.35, 8.78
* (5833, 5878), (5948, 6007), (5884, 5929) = 0.06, 8.69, 8.22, 8.68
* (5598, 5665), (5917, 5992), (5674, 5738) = -0.02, 8.3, 8.53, 8.62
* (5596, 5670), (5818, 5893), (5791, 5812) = -0.05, 8.27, 8.9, 8.59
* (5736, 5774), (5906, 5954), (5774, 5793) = 0.02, 8.81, 8.61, 8.55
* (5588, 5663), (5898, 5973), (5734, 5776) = -0.06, 8.21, 8.82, 8.57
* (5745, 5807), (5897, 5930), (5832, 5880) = -0.02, 8.78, 8.68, 8.4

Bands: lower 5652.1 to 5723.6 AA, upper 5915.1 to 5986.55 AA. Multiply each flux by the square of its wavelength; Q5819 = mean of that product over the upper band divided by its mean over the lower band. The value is 1.1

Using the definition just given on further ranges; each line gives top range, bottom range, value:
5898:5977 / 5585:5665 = 1.17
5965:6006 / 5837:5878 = 1.05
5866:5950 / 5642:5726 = 1.08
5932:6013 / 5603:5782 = 1.12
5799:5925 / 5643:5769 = 1.06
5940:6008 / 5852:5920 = 1.07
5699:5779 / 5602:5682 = 1.08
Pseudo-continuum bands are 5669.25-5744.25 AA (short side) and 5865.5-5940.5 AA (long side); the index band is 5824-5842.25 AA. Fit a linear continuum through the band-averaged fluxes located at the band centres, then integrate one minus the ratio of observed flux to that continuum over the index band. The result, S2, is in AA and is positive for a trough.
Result -1.0 AA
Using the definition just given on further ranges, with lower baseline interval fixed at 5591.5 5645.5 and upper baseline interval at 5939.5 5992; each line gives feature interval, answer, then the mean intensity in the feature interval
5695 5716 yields 0.6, 8.13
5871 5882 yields -0.1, 8.65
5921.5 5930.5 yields 0.2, 8.41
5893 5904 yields 0.8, 7.98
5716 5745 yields -1.4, 8.79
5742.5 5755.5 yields -0.6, 8.78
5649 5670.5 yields 0.6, 8.07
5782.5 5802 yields -0.4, 8.65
